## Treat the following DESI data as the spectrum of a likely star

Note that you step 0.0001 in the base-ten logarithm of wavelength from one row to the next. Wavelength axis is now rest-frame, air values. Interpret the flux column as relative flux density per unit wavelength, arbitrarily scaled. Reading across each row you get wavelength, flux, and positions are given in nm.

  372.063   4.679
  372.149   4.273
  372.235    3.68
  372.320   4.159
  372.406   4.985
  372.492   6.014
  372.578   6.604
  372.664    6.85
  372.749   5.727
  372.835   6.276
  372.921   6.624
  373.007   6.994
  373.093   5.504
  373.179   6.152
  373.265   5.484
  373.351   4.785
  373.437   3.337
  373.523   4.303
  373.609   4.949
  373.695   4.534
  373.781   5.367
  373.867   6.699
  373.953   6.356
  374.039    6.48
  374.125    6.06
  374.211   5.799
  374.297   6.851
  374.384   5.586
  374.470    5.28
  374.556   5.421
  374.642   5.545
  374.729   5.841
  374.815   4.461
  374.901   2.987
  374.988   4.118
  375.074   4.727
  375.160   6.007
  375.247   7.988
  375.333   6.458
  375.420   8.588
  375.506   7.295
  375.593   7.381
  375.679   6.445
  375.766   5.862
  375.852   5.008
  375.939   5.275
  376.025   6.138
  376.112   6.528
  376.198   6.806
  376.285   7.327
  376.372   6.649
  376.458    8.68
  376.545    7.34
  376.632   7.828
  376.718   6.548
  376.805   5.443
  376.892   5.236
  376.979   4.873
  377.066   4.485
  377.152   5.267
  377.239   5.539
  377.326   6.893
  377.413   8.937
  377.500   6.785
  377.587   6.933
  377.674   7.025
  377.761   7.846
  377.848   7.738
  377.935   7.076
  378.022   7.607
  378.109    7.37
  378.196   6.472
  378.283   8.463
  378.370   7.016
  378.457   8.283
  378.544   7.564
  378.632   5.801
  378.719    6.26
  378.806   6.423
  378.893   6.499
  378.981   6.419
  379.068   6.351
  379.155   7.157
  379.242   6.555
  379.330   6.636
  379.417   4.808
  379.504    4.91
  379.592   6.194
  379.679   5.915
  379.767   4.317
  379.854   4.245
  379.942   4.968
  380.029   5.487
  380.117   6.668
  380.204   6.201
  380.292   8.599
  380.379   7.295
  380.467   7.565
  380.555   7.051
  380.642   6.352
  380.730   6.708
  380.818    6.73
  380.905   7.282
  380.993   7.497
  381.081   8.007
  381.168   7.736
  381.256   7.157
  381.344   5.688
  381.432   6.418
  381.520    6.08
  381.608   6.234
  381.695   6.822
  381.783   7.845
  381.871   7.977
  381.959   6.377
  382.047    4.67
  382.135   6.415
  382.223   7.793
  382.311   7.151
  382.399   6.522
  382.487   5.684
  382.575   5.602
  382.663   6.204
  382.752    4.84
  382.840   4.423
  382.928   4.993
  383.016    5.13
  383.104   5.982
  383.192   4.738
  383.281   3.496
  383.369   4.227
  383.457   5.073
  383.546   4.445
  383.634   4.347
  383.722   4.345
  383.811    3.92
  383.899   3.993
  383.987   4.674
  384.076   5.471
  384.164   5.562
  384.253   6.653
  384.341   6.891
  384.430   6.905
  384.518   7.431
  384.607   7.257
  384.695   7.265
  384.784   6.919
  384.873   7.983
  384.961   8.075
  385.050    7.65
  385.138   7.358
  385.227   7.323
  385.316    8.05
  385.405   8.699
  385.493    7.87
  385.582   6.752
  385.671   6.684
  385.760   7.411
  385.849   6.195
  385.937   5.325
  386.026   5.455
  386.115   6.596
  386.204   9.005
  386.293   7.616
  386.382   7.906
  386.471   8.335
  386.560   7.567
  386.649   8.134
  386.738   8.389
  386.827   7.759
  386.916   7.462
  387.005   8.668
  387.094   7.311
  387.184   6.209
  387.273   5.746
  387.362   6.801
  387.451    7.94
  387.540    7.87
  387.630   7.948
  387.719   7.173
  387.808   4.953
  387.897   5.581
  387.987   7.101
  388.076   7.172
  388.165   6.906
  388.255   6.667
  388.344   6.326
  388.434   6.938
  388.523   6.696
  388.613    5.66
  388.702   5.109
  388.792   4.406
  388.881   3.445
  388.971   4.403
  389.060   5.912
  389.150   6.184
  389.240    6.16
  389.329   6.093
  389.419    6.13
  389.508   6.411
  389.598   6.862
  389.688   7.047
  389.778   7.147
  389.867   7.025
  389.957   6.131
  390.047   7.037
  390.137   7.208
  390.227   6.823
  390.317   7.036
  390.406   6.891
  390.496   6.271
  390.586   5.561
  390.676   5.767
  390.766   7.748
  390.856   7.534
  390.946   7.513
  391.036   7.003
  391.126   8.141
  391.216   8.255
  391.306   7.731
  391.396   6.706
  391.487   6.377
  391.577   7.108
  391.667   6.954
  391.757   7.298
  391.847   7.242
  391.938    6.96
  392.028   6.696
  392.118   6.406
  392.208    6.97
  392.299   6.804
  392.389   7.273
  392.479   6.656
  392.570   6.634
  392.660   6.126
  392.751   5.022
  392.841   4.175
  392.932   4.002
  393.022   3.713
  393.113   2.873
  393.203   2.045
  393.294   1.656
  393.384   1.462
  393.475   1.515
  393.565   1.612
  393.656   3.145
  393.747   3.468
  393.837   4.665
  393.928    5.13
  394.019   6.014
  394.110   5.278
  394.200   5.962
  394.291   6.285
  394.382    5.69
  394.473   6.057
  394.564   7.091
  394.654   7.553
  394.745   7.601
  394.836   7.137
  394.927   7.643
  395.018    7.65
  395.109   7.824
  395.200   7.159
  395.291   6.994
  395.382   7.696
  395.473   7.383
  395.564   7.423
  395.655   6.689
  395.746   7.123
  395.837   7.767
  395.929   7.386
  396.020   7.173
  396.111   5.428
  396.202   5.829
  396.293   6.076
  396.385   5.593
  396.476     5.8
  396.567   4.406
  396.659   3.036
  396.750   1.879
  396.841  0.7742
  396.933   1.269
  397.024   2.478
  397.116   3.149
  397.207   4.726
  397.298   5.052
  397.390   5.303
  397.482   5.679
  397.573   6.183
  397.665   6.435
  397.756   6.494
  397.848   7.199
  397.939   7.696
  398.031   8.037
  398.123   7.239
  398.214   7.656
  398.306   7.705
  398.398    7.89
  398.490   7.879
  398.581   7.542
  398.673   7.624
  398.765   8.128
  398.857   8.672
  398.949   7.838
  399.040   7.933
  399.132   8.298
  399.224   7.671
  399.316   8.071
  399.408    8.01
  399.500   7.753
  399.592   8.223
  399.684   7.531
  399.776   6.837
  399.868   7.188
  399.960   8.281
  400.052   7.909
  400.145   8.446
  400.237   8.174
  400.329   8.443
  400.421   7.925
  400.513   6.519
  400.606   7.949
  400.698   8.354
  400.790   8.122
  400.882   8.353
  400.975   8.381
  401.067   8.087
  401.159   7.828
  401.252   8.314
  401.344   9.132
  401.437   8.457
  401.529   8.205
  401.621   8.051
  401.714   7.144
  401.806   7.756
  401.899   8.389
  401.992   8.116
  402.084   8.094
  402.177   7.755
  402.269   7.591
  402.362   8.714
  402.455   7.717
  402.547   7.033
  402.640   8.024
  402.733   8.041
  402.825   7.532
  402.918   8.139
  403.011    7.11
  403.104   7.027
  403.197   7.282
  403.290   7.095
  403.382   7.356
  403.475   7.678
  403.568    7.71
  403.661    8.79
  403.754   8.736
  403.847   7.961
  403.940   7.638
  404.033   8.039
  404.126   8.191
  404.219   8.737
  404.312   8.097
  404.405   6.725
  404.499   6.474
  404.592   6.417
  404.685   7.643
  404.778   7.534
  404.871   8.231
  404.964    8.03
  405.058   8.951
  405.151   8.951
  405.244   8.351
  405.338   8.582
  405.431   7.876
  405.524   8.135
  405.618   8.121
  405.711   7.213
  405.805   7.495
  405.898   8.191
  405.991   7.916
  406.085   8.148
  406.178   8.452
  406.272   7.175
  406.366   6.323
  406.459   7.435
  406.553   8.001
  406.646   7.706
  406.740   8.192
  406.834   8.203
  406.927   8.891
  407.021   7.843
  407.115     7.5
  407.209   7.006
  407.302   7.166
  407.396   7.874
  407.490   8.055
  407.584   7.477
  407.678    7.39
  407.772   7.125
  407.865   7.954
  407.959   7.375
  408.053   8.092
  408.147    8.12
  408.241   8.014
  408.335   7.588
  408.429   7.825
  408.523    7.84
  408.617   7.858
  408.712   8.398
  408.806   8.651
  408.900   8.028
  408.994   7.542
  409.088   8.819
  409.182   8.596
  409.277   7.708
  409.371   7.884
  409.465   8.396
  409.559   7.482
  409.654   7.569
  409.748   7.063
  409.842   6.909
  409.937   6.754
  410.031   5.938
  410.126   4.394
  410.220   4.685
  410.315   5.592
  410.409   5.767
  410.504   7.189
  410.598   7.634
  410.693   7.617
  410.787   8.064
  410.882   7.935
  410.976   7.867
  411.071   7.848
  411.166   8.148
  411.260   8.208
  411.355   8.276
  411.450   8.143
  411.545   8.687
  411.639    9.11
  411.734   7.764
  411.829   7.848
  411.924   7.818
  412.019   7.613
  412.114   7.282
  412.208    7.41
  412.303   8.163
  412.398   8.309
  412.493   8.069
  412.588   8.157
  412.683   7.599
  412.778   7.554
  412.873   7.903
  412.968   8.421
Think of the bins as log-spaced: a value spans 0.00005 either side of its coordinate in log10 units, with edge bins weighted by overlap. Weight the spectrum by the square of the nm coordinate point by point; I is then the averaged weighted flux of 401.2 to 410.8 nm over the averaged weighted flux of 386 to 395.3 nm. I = 1.32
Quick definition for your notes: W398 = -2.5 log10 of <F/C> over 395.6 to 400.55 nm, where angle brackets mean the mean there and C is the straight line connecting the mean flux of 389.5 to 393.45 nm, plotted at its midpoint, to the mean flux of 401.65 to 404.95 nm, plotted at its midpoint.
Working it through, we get 0.08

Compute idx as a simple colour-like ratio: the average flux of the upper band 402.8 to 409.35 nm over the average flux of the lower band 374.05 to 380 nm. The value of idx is 1.24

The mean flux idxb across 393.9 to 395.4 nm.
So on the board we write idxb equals 6.75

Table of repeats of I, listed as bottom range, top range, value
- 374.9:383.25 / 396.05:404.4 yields 1.24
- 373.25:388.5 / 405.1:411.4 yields 1.37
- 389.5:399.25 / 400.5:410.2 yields 1.34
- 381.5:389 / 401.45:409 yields 1.34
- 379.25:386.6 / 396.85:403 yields 1.27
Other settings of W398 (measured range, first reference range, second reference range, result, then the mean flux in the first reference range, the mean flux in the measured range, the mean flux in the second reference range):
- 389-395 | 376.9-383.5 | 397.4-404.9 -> 0.186 mag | 6.37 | 6.01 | 7.75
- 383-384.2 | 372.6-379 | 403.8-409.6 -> 0.390 mag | 6.27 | 4.66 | 7.87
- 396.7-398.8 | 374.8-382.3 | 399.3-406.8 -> 0.291 mag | 6.54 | 5.81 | 7.88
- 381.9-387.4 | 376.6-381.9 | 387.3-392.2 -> 0.029 mag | 6.62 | 6.45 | 6.64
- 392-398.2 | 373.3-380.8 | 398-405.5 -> 0.328 mag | 6.26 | 5.51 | 7.9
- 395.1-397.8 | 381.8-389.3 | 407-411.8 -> 0.251 mag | 6.41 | 5.51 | 7.58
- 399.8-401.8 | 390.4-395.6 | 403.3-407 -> -0.116 mag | 6.02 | 8.04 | 7.9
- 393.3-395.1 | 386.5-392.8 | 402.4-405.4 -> 0.319 mag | 6.73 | 5.29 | 7.81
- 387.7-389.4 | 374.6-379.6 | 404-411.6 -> 0.168 mag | 6.46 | 5.92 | 7.68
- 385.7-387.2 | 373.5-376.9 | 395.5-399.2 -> -0.203 mag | 6.08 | 7.39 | 6.18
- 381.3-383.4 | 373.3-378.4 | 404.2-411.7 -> 0.107 mag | 6.21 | 5.9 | 7.69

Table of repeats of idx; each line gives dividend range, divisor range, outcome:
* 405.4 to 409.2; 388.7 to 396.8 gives 1.31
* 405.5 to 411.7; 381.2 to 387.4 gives 1.18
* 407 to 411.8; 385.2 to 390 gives 1.12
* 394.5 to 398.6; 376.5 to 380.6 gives 0.95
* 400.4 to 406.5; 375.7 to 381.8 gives 1.19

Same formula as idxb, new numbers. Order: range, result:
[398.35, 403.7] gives 7.9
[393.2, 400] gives 6.13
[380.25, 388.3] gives 6.64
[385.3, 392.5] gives 6.85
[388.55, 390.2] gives 6.04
